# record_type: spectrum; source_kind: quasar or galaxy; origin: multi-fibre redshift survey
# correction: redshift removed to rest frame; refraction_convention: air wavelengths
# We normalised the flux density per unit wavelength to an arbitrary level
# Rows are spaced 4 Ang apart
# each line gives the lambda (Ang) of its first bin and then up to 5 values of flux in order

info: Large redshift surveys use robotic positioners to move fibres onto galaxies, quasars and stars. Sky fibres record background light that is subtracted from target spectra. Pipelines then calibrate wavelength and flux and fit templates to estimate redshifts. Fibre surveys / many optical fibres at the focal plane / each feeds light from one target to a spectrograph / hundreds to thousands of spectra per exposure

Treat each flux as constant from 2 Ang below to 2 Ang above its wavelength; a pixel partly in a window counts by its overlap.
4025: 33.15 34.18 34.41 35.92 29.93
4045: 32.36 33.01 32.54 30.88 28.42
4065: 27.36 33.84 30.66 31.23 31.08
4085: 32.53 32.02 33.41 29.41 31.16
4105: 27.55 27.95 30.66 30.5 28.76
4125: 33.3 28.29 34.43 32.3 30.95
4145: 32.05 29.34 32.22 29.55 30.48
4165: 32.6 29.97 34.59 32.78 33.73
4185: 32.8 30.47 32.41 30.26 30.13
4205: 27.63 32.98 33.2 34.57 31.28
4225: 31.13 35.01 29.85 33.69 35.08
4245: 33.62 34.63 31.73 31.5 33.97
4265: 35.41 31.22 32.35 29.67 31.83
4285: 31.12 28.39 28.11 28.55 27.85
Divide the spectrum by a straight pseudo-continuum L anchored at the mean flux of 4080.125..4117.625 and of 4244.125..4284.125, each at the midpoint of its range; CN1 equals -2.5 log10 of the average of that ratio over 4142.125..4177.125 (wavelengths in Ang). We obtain 0.00 mag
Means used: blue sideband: 30.6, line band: 31.4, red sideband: 32.5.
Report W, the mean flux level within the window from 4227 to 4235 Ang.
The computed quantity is 32.4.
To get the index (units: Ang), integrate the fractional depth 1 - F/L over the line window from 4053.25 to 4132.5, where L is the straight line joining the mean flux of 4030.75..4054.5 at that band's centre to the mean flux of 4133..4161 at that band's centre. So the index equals 3.9 Ang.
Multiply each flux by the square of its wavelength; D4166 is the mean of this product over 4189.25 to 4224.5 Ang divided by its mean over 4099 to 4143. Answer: 1.1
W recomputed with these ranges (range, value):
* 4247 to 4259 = 32.6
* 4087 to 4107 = 30.7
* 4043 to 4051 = 32.7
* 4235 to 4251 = 34.3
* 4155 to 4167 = 30.9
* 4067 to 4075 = 32.2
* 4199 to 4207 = 28.9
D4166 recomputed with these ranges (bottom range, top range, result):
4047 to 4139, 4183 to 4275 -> 1.12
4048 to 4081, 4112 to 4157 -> 1.04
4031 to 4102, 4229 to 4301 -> 1.10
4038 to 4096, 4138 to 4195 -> 1.06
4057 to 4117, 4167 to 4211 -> 1.09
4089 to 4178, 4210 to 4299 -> 1.10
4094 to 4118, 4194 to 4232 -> 1.13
